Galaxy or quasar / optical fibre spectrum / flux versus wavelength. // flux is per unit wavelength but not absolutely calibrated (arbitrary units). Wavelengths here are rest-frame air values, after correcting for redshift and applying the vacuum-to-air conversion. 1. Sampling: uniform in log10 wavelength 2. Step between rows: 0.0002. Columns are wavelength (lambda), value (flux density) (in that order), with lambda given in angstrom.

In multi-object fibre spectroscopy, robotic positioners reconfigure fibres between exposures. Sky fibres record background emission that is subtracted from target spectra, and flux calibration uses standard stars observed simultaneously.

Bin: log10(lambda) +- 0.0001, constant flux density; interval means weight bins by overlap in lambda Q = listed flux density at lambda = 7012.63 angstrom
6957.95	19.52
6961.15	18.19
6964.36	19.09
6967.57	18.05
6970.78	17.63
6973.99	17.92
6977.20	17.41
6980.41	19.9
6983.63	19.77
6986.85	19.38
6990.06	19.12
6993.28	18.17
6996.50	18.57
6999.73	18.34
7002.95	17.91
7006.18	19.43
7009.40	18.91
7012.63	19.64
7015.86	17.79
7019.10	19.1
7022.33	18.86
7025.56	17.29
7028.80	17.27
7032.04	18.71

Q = 19.64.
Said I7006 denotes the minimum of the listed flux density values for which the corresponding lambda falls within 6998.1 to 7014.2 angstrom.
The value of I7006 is 17.91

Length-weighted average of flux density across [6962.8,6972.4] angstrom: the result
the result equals 18.2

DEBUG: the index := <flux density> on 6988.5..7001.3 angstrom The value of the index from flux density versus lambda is 18.5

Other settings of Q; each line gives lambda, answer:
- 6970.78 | 17.63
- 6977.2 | 17.41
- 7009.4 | 18.91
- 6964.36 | 19.09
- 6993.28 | 18.17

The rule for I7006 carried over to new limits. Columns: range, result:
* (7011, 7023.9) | 17.79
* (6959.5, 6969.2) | 18.05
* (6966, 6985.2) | 17.41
